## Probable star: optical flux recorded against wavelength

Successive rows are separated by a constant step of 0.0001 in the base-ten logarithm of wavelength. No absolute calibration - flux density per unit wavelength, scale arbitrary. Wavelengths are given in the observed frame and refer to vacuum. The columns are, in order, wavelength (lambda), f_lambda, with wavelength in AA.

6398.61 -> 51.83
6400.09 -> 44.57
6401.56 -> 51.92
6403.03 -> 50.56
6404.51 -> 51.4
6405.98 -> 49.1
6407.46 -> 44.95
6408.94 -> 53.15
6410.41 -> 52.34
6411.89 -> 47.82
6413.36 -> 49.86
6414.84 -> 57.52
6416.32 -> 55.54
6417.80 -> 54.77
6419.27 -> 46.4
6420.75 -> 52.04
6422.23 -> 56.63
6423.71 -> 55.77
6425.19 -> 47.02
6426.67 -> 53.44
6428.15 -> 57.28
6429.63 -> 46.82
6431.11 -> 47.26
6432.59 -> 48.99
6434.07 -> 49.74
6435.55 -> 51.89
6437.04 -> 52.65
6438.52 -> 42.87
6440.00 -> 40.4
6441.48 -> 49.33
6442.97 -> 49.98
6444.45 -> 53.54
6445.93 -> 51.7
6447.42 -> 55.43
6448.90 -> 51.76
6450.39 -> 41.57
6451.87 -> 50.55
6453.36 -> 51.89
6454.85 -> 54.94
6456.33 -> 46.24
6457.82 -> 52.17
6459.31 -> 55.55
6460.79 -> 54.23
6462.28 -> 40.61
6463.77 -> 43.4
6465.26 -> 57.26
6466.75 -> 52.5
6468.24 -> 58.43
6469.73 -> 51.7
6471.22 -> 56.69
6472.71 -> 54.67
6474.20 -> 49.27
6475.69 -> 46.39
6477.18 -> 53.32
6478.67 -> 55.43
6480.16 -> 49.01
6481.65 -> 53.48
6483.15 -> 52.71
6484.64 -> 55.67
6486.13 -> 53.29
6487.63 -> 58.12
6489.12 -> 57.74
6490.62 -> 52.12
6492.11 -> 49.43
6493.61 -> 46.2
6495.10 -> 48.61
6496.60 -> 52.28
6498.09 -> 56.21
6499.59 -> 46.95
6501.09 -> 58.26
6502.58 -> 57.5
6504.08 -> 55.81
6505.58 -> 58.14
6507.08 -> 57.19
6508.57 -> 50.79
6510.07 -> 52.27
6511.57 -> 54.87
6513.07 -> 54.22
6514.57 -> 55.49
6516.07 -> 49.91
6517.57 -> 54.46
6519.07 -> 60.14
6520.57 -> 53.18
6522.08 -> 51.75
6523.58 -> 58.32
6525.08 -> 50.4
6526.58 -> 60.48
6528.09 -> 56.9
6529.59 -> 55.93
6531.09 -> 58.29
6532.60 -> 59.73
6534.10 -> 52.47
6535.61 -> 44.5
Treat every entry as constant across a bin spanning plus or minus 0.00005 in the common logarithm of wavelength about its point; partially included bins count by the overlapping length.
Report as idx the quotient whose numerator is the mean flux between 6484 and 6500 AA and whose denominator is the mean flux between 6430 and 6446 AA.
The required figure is 1.08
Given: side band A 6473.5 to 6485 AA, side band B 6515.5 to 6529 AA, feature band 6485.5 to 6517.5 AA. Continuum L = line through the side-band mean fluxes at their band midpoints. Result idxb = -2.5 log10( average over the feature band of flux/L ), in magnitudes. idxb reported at 0.00 mag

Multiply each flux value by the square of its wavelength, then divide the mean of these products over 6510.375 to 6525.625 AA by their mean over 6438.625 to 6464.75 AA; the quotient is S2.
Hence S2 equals 1.12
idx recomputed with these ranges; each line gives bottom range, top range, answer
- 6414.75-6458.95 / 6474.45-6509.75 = 1.05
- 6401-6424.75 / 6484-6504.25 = 1.03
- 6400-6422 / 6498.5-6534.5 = 1.08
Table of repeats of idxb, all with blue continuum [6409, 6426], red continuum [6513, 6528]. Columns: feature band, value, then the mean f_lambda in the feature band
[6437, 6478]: 0.057 mag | 50.7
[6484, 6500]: 0.035 mag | 52.5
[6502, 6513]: -0.010 mag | 55.1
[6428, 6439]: 0.071 mag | 49.4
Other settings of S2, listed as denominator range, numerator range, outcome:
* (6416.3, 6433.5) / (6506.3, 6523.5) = 1.08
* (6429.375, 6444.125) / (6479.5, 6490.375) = 1.14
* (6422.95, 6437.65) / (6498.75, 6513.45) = 1.10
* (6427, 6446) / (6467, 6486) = 1.09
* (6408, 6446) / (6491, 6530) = 1.09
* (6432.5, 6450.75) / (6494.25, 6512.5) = 1.12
